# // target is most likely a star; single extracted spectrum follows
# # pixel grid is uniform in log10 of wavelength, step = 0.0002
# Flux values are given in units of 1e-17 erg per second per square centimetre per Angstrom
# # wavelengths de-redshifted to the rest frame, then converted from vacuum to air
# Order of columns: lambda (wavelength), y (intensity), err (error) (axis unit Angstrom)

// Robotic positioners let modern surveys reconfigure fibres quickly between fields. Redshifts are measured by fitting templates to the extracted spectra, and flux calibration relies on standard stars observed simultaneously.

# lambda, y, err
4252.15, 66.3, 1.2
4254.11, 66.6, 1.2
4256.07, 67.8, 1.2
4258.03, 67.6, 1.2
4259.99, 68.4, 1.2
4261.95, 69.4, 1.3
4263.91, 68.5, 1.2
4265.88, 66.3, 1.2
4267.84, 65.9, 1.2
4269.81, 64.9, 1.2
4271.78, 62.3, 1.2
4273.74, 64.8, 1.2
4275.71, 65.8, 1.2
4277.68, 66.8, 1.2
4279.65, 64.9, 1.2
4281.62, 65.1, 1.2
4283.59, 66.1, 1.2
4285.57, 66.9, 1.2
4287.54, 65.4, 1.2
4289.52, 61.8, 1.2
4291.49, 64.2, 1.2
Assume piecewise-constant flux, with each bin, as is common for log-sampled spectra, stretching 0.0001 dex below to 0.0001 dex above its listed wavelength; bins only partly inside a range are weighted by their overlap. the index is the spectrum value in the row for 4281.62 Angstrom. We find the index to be 65.1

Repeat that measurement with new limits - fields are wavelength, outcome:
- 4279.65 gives 64.9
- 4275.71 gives 65.8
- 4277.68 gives 66.8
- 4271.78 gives 62.3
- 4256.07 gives 67.8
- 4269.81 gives 64.9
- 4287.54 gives 65.4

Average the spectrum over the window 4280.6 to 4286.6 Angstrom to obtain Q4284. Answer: 66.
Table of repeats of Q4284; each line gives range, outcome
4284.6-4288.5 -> 66.2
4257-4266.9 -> 68.1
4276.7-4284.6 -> 65.7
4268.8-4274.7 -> 64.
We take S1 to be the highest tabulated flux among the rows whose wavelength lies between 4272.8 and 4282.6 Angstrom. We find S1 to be 66.8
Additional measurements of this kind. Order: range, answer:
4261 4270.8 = 69.4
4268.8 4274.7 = 64.9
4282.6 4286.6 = 66.9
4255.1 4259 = 67.8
